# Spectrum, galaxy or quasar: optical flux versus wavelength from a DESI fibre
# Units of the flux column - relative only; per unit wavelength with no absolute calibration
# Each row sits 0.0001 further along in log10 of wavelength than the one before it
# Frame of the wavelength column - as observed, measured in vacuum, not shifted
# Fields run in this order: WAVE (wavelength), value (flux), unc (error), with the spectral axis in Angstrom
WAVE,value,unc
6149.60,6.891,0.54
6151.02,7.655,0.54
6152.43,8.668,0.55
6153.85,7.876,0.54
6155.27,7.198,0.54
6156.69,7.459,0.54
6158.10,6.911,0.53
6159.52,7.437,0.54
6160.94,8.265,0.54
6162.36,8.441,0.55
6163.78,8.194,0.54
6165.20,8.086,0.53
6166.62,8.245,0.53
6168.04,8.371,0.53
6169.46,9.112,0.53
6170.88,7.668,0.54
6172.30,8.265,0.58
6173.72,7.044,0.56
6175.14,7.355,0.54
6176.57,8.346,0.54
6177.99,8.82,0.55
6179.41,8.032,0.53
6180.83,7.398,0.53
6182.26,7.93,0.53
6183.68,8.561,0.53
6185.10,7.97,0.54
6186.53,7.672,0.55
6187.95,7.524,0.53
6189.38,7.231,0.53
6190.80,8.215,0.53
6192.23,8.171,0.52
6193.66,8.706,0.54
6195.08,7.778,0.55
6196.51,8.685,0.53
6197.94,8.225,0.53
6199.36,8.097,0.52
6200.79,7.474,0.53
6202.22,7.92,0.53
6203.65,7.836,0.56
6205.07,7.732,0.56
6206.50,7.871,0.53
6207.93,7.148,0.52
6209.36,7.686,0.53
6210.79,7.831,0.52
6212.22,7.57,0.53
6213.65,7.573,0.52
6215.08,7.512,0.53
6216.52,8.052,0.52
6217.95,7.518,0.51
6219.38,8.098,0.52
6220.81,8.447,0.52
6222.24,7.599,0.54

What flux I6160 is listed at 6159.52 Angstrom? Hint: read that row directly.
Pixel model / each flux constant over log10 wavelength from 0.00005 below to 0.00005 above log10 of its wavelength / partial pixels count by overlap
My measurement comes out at 7.437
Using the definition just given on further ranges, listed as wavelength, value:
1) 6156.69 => 7.459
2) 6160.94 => 8.265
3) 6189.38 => 7.231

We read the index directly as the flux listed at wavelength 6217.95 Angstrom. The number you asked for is 7.518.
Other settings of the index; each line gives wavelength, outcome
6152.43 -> 8.668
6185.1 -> 7.97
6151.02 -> 7.655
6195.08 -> 7.778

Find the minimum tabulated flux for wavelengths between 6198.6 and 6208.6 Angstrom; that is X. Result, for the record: 7.148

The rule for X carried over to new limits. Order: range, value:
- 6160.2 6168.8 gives 8.086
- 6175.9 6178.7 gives 8.346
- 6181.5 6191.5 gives 7.231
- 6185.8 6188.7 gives 7.524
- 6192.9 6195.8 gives 7.778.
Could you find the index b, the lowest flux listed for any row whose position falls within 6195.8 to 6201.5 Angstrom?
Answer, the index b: 7.474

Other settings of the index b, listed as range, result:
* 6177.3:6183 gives 7.398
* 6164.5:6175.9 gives 7.044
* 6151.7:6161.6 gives 6.911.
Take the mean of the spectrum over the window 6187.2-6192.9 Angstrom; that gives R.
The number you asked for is 7.78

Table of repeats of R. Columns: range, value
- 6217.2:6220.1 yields 7.83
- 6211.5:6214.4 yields 7.58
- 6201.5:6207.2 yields 7.84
